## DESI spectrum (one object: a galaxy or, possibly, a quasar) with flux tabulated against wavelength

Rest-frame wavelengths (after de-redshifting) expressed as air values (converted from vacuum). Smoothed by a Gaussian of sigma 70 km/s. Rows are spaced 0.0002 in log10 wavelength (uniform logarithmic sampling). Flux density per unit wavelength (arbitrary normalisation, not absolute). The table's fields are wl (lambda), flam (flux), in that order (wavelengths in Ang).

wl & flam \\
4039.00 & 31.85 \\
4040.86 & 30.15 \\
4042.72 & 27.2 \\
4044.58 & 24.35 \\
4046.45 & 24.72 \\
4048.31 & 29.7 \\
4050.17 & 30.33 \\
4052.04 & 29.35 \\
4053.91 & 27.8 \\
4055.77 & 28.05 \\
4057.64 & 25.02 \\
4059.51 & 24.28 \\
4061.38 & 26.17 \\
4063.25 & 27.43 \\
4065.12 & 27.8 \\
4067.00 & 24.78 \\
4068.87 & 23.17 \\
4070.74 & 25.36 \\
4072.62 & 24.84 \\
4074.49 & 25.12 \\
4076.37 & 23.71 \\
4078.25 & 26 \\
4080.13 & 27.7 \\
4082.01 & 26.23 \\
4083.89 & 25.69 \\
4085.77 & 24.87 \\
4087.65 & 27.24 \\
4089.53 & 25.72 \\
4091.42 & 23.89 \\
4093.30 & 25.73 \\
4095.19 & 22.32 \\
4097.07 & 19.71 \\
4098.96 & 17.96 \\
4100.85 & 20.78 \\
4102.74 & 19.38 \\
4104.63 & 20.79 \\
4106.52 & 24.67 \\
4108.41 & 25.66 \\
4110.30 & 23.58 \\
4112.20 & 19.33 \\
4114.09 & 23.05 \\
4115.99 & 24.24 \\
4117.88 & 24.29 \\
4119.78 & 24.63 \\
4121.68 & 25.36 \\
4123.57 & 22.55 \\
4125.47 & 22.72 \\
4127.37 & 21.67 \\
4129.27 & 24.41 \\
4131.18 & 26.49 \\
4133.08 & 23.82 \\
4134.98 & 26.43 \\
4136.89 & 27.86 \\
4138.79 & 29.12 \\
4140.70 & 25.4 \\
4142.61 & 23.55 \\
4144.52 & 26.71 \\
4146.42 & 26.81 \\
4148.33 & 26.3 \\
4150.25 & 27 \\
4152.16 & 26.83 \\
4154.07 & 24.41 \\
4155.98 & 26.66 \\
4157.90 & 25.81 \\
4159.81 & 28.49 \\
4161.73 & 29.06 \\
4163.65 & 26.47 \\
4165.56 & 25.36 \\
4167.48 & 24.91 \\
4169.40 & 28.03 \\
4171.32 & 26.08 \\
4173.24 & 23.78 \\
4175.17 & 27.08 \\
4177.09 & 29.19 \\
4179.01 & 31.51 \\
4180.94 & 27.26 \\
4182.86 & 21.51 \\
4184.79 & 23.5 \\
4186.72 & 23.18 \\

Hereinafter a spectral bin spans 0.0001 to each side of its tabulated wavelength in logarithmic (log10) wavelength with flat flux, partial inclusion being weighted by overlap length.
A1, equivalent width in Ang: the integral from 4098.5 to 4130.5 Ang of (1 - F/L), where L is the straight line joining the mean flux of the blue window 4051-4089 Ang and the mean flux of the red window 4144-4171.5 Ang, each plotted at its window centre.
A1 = 4.3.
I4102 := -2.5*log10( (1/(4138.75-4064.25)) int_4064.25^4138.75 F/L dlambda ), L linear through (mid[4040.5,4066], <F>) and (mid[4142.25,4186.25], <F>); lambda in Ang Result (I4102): 0.12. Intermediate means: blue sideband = 27.2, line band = 24.1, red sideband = 26.4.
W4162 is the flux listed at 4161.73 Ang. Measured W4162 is 29.06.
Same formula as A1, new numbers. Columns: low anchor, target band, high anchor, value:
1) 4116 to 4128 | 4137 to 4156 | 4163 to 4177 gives -1.07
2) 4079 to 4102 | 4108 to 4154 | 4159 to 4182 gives 1.33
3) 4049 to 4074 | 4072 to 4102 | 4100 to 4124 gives 0.69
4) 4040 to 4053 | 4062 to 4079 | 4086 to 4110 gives 0.16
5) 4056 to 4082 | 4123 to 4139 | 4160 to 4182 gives 1.01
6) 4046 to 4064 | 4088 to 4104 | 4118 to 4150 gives 2.54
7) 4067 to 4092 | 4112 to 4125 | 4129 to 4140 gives 1.28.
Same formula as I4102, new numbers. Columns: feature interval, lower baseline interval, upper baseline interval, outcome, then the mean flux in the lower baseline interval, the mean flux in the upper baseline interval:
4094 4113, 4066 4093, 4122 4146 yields 0.175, 25.3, 25.1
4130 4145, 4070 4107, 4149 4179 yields -0.016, 23.9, 26.8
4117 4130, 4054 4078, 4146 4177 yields 0.108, 25.6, 26.5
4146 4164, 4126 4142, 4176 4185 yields -0.027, 25.5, 26.9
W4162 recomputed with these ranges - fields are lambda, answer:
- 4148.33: 26.3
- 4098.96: 17.96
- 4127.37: 21.67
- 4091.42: 23.89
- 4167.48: 24.91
